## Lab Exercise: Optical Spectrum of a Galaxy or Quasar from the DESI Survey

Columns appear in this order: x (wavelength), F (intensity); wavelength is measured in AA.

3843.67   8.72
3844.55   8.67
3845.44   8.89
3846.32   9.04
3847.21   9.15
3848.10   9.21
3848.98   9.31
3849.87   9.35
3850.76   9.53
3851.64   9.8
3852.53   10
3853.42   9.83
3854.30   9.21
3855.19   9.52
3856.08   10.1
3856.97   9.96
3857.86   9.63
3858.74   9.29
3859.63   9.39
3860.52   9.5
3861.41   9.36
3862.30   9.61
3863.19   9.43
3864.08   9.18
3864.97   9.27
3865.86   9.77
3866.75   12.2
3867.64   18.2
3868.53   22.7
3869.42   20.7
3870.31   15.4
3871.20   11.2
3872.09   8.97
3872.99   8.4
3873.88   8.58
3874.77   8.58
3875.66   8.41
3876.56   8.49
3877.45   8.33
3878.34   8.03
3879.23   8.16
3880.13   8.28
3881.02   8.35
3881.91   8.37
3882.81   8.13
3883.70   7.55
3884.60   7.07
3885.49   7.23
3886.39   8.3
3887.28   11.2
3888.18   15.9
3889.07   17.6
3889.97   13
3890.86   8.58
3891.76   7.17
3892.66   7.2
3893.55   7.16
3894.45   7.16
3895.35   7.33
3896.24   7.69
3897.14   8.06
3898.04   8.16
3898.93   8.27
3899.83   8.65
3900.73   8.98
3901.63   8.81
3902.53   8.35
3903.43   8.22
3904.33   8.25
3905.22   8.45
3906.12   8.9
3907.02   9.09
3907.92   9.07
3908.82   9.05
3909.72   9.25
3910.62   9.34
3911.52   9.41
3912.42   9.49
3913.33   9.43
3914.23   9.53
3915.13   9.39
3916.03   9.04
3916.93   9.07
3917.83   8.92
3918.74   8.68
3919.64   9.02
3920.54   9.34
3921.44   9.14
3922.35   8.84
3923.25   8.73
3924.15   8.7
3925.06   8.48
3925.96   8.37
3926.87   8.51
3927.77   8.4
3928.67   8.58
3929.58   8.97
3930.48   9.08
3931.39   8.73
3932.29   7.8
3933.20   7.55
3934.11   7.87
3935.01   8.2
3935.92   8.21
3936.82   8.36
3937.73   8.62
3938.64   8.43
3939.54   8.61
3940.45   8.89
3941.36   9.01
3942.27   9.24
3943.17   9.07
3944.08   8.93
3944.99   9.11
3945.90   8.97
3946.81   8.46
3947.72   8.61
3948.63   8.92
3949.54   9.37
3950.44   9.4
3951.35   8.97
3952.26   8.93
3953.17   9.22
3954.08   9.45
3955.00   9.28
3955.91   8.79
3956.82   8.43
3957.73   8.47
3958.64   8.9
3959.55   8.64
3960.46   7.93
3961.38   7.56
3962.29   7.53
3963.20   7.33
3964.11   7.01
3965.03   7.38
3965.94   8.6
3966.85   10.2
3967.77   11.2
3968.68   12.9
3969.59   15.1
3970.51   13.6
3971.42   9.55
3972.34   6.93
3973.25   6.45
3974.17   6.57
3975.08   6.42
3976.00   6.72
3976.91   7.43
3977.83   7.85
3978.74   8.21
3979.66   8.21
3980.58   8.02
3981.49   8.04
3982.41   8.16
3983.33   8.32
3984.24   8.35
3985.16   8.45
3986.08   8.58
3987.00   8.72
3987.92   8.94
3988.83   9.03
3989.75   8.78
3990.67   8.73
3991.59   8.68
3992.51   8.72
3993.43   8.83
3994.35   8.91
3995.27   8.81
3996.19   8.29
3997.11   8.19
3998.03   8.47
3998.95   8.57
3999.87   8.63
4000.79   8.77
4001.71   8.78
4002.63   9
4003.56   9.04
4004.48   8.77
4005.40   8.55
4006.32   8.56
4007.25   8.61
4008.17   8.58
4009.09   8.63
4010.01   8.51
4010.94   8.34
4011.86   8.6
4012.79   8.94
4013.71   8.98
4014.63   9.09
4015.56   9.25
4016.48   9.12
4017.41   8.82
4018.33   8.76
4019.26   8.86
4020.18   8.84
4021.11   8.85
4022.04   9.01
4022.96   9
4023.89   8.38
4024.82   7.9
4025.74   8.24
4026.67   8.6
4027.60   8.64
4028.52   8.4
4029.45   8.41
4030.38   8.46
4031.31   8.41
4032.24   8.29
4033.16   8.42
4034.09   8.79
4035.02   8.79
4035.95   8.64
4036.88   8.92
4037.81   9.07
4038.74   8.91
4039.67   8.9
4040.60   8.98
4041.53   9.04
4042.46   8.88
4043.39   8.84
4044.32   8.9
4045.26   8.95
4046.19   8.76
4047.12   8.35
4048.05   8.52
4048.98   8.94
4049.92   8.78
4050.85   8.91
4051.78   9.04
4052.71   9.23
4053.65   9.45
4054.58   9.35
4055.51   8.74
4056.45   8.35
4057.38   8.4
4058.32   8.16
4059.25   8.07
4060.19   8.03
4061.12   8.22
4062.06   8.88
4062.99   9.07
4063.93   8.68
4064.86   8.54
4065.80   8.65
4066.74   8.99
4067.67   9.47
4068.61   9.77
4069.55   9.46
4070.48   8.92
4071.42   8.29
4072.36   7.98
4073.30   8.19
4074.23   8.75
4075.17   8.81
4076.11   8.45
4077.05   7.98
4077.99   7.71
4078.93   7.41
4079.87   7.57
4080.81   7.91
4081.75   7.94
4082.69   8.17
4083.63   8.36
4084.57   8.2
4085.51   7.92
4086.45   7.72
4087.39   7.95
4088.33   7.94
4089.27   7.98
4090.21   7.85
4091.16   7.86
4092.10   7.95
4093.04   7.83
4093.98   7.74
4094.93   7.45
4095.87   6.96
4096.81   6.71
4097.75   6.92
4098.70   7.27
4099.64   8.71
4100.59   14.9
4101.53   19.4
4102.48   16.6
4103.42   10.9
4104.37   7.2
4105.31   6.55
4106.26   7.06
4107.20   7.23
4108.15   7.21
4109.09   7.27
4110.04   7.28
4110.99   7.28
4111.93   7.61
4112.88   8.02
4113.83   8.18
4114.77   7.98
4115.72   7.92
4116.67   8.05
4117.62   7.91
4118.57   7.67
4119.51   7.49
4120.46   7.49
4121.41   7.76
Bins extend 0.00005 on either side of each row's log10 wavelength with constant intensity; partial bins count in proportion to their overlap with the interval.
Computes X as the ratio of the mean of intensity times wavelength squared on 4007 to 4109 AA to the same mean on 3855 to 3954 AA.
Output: 1.0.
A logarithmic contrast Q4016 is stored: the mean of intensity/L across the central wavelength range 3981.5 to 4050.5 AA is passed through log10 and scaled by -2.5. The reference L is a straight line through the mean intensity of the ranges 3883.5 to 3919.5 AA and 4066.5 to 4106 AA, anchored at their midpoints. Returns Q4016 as 0.02 mag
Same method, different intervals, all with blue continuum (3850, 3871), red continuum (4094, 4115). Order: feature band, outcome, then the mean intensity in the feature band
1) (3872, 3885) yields 0.33 mag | 8.23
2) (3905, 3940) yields 0.22 mag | 8.79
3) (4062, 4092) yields 0.10 mag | 8.34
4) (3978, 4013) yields 0.16 mag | 8.58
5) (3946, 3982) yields 0.18 mag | 8.73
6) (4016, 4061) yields 0.10 mag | 8.71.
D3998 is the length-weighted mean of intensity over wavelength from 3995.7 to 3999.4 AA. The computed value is 8.39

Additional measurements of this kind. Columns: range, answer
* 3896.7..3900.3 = 8.29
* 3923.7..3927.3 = 8.5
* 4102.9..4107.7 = 7.88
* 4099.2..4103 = 14.9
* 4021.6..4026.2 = 8.51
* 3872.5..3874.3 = 8.47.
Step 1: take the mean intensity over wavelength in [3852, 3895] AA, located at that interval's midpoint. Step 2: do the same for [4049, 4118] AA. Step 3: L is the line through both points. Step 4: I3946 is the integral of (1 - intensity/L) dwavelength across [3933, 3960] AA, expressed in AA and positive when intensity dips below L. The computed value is 2.3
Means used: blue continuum 10.1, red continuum 8.53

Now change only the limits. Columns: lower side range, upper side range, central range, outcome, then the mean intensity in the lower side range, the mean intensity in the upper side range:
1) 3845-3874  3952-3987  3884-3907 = 2.39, 10.7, 8.65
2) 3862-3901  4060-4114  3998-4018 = 0.70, 9.98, 8.52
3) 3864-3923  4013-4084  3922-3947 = 2.07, 9.63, 8.65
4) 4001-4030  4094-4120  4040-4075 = -0.38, 8.71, 8.64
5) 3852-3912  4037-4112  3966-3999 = 1.24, 9.71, 8.62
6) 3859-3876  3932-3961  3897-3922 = 2.72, 11.5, 8.71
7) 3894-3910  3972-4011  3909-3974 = -4.29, 8.42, 8.31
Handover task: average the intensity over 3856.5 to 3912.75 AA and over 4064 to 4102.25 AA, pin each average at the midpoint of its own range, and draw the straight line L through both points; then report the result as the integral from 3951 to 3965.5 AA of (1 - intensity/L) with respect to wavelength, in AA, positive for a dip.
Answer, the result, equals 1.5 AA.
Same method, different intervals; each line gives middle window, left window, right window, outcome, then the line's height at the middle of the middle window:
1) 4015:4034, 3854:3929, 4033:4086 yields 0.4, 8.81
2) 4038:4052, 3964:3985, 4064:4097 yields -0.8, 8.37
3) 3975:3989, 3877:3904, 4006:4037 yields 1.0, 8.72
